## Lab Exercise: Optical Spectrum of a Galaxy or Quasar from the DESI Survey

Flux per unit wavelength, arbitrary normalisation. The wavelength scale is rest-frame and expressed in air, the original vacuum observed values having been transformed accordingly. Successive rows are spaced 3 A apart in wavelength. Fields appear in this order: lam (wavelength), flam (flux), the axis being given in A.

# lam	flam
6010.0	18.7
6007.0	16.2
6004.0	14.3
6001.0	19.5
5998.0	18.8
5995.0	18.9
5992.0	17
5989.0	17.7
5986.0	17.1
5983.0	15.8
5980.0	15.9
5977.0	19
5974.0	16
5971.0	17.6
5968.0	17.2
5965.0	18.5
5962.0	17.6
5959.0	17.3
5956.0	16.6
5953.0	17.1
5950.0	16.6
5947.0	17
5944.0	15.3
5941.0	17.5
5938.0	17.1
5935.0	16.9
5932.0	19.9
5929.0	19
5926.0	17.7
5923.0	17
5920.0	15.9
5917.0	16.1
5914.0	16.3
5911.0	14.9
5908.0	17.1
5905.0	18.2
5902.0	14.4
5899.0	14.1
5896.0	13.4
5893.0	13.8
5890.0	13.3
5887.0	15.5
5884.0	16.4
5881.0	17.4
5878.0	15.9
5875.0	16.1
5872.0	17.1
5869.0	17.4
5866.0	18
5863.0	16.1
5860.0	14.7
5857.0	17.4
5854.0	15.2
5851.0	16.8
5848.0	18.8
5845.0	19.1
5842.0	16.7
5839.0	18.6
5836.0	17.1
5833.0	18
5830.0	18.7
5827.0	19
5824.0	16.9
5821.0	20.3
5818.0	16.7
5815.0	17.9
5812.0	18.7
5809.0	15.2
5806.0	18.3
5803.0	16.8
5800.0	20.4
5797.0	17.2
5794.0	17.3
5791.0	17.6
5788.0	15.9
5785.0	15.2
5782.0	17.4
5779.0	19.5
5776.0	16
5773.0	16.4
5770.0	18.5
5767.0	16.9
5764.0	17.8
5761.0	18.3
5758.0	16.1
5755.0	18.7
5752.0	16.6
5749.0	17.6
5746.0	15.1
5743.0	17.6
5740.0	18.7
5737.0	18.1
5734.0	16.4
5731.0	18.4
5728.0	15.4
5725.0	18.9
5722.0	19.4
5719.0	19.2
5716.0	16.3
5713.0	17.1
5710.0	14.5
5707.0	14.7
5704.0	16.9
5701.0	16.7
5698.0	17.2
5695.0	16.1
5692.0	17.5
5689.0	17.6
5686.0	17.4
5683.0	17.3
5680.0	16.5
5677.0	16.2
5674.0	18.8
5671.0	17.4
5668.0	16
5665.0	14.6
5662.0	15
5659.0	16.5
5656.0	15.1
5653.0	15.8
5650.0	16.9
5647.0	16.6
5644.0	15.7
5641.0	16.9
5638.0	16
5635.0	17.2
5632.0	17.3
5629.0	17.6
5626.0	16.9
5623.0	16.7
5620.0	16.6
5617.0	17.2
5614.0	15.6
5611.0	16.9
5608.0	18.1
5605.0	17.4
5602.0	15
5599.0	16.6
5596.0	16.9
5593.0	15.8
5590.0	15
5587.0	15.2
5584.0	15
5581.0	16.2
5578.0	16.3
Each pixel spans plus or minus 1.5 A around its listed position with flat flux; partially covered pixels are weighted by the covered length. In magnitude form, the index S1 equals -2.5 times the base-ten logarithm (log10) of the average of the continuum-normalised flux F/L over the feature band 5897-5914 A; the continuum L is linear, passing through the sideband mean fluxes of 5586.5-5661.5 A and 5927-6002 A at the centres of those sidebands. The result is 0.10 mag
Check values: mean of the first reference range 16.5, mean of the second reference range 17.5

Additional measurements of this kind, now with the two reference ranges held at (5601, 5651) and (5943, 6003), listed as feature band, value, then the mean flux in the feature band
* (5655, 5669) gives 0.09 mag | 15.4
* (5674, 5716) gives 0.01 mag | 16.7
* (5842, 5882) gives 0.01 mag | 16.9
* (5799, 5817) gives -0.05 mag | 17.8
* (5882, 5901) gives 0.18 mag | 14.5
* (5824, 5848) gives -0.06 mag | 18.1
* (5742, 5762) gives -0.01 mag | 17.1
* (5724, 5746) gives -0.03 mag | 17.4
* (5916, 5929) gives 0.02 mag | 17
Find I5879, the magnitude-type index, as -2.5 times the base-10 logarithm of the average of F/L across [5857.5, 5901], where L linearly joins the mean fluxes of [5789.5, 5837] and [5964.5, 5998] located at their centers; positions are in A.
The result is 0.131 mag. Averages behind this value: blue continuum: 17.9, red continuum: 17.4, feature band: 15.7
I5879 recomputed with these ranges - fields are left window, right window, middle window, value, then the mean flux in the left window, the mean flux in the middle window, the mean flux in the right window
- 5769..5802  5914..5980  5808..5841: -0.04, 17.4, 17.9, 17.2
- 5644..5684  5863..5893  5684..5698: -0.06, 16.3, 17.2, 16.2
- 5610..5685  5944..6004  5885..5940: 0.07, 16.5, 16.2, 17.3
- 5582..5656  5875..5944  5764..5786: -0.06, 16.4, 17.2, 16.2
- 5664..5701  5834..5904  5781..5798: -0.01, 16.9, 16.7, 16.3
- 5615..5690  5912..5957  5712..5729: -0.07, 16.6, 17.8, 17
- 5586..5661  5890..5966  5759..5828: -0.07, 16.5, 17.6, 16.5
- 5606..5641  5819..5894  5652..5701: 0.02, 16.9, 16.6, 17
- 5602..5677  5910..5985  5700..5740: -0.03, 16.6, 17.1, 17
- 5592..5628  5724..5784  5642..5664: 0.06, 16.7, 15.9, 17.4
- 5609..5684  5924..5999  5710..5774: -0.04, 16.5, 17.4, 17.4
